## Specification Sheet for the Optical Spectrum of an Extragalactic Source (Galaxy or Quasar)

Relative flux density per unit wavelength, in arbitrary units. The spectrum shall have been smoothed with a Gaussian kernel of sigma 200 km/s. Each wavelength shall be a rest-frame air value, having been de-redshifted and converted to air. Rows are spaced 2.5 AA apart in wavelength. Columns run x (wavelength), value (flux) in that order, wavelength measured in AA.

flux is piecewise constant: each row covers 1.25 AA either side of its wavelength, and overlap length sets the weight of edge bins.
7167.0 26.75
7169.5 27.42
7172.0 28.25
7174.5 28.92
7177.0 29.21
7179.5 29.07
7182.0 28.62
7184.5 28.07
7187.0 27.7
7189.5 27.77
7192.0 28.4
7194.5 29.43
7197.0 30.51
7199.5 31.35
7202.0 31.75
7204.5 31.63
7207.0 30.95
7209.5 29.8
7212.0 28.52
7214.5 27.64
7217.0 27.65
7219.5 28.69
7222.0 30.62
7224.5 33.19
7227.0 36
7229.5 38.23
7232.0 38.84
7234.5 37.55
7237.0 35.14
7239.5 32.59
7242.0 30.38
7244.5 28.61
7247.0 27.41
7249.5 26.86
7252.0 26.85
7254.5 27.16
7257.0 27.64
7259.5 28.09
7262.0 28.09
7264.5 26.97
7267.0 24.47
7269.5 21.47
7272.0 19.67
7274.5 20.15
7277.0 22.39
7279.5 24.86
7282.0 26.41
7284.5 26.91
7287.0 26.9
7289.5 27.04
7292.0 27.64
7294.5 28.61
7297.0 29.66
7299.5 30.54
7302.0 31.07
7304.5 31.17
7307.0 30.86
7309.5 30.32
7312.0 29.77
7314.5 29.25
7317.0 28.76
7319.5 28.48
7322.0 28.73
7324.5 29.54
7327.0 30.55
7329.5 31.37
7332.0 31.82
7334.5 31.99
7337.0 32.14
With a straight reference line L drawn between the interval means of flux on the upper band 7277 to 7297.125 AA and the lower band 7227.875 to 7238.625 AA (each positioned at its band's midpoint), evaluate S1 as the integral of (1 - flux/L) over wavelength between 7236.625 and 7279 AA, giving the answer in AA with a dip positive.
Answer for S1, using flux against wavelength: 7.9 AA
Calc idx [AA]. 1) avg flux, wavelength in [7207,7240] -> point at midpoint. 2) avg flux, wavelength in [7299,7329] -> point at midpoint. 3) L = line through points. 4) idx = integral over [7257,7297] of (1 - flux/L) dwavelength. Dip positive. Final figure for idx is 7.1 AA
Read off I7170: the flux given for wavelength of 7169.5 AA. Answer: 27.42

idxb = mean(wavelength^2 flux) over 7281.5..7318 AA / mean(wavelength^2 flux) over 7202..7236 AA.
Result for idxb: 0.9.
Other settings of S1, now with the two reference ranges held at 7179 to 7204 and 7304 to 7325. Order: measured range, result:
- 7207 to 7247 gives -3.6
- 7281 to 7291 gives 0.9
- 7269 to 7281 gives 3.1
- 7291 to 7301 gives 0.1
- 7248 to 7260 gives 0.9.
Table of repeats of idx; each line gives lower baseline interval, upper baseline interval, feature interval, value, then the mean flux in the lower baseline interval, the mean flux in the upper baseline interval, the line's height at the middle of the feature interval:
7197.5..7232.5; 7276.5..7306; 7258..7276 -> 3.1 AA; 31.6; 27.9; 29.1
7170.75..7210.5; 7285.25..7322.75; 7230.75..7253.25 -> -1.7 AA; 29.5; 29.2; 29.4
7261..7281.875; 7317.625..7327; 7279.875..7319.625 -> -3.3 AA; 23.6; 29.1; 26.7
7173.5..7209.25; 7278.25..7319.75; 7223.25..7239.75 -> -3.9 AA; 29.5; 28.7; 29.2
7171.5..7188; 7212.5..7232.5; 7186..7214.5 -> 0.6 AA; 28.6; 32.2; 30.3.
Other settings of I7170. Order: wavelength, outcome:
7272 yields 19.67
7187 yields 27.7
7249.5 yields 26.86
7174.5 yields 28.92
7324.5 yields 29.54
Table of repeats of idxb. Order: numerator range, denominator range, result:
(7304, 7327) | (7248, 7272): 1.16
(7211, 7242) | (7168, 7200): 1.16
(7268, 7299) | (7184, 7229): 0.86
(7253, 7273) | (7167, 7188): 0.92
